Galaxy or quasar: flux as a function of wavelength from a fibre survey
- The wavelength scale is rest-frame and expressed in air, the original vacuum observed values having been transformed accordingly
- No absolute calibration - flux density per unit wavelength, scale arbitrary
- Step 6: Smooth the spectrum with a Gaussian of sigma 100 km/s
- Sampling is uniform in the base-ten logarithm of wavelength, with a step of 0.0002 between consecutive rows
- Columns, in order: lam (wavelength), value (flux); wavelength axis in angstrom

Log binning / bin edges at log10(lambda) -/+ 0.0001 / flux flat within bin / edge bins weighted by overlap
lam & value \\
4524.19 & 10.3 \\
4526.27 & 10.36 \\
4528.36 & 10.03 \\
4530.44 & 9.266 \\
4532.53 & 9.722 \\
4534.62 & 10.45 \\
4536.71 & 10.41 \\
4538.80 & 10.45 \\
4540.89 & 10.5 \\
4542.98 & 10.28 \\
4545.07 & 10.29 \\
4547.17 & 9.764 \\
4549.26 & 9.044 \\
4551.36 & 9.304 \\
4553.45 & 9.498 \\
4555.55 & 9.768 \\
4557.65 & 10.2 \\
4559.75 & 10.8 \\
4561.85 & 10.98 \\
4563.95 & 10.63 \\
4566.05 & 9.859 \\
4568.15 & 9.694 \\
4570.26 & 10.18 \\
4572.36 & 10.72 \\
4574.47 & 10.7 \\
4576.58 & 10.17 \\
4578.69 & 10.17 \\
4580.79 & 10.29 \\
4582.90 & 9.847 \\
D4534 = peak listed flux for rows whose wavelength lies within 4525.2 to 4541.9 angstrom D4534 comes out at 10.5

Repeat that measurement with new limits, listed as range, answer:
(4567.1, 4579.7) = 10.72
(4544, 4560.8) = 10.8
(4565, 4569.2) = 9.859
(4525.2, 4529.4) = 10.36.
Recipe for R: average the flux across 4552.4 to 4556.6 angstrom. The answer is 9.64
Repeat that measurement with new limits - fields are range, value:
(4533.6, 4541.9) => 10.5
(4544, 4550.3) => 9.7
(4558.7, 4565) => 10.8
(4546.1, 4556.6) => 9.47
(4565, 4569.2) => 9.79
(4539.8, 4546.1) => 10.4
